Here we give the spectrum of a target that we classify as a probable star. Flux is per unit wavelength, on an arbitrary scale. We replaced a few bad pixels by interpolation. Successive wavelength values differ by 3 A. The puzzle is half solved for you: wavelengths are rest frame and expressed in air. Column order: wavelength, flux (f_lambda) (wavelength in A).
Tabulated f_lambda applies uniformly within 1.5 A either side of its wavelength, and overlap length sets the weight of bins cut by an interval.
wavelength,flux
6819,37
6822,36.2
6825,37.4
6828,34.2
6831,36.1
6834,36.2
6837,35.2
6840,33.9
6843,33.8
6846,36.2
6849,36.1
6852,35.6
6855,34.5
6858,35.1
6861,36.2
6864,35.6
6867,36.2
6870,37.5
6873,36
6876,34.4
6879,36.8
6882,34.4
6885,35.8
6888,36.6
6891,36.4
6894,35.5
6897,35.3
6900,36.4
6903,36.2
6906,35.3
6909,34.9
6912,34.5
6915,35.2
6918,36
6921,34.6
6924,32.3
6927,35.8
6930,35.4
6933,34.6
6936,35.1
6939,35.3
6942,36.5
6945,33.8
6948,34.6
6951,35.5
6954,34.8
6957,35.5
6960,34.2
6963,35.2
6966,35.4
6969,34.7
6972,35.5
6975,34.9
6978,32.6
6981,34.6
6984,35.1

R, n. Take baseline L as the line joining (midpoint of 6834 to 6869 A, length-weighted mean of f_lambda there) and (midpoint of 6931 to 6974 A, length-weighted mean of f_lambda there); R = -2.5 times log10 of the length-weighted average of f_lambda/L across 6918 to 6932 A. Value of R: 0.01 mag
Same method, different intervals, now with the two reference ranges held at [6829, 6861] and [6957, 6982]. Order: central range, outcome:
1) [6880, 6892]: -0.02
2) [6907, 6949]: 0.00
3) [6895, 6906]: -0.03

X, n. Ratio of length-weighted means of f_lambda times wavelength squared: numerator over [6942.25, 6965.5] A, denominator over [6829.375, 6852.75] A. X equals 1.02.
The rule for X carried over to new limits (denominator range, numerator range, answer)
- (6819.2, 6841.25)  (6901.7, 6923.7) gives 1.01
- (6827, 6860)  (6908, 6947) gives 1.02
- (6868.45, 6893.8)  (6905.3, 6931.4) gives 0.98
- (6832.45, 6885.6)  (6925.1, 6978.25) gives 1.01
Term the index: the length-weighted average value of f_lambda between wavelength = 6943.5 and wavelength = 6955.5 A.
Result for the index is 34.7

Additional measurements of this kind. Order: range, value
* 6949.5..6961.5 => 35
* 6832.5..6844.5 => 34.8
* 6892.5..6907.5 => 35.7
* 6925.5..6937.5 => 35.2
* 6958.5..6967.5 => 34.9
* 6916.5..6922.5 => 35.3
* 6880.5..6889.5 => 35.6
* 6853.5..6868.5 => 35.5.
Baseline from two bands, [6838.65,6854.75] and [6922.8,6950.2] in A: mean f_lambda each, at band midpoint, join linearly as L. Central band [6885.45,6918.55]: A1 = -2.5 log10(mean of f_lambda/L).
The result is -0.02 mag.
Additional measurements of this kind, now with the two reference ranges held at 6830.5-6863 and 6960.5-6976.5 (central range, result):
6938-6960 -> 0.00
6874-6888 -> -0.01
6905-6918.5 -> 0.00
